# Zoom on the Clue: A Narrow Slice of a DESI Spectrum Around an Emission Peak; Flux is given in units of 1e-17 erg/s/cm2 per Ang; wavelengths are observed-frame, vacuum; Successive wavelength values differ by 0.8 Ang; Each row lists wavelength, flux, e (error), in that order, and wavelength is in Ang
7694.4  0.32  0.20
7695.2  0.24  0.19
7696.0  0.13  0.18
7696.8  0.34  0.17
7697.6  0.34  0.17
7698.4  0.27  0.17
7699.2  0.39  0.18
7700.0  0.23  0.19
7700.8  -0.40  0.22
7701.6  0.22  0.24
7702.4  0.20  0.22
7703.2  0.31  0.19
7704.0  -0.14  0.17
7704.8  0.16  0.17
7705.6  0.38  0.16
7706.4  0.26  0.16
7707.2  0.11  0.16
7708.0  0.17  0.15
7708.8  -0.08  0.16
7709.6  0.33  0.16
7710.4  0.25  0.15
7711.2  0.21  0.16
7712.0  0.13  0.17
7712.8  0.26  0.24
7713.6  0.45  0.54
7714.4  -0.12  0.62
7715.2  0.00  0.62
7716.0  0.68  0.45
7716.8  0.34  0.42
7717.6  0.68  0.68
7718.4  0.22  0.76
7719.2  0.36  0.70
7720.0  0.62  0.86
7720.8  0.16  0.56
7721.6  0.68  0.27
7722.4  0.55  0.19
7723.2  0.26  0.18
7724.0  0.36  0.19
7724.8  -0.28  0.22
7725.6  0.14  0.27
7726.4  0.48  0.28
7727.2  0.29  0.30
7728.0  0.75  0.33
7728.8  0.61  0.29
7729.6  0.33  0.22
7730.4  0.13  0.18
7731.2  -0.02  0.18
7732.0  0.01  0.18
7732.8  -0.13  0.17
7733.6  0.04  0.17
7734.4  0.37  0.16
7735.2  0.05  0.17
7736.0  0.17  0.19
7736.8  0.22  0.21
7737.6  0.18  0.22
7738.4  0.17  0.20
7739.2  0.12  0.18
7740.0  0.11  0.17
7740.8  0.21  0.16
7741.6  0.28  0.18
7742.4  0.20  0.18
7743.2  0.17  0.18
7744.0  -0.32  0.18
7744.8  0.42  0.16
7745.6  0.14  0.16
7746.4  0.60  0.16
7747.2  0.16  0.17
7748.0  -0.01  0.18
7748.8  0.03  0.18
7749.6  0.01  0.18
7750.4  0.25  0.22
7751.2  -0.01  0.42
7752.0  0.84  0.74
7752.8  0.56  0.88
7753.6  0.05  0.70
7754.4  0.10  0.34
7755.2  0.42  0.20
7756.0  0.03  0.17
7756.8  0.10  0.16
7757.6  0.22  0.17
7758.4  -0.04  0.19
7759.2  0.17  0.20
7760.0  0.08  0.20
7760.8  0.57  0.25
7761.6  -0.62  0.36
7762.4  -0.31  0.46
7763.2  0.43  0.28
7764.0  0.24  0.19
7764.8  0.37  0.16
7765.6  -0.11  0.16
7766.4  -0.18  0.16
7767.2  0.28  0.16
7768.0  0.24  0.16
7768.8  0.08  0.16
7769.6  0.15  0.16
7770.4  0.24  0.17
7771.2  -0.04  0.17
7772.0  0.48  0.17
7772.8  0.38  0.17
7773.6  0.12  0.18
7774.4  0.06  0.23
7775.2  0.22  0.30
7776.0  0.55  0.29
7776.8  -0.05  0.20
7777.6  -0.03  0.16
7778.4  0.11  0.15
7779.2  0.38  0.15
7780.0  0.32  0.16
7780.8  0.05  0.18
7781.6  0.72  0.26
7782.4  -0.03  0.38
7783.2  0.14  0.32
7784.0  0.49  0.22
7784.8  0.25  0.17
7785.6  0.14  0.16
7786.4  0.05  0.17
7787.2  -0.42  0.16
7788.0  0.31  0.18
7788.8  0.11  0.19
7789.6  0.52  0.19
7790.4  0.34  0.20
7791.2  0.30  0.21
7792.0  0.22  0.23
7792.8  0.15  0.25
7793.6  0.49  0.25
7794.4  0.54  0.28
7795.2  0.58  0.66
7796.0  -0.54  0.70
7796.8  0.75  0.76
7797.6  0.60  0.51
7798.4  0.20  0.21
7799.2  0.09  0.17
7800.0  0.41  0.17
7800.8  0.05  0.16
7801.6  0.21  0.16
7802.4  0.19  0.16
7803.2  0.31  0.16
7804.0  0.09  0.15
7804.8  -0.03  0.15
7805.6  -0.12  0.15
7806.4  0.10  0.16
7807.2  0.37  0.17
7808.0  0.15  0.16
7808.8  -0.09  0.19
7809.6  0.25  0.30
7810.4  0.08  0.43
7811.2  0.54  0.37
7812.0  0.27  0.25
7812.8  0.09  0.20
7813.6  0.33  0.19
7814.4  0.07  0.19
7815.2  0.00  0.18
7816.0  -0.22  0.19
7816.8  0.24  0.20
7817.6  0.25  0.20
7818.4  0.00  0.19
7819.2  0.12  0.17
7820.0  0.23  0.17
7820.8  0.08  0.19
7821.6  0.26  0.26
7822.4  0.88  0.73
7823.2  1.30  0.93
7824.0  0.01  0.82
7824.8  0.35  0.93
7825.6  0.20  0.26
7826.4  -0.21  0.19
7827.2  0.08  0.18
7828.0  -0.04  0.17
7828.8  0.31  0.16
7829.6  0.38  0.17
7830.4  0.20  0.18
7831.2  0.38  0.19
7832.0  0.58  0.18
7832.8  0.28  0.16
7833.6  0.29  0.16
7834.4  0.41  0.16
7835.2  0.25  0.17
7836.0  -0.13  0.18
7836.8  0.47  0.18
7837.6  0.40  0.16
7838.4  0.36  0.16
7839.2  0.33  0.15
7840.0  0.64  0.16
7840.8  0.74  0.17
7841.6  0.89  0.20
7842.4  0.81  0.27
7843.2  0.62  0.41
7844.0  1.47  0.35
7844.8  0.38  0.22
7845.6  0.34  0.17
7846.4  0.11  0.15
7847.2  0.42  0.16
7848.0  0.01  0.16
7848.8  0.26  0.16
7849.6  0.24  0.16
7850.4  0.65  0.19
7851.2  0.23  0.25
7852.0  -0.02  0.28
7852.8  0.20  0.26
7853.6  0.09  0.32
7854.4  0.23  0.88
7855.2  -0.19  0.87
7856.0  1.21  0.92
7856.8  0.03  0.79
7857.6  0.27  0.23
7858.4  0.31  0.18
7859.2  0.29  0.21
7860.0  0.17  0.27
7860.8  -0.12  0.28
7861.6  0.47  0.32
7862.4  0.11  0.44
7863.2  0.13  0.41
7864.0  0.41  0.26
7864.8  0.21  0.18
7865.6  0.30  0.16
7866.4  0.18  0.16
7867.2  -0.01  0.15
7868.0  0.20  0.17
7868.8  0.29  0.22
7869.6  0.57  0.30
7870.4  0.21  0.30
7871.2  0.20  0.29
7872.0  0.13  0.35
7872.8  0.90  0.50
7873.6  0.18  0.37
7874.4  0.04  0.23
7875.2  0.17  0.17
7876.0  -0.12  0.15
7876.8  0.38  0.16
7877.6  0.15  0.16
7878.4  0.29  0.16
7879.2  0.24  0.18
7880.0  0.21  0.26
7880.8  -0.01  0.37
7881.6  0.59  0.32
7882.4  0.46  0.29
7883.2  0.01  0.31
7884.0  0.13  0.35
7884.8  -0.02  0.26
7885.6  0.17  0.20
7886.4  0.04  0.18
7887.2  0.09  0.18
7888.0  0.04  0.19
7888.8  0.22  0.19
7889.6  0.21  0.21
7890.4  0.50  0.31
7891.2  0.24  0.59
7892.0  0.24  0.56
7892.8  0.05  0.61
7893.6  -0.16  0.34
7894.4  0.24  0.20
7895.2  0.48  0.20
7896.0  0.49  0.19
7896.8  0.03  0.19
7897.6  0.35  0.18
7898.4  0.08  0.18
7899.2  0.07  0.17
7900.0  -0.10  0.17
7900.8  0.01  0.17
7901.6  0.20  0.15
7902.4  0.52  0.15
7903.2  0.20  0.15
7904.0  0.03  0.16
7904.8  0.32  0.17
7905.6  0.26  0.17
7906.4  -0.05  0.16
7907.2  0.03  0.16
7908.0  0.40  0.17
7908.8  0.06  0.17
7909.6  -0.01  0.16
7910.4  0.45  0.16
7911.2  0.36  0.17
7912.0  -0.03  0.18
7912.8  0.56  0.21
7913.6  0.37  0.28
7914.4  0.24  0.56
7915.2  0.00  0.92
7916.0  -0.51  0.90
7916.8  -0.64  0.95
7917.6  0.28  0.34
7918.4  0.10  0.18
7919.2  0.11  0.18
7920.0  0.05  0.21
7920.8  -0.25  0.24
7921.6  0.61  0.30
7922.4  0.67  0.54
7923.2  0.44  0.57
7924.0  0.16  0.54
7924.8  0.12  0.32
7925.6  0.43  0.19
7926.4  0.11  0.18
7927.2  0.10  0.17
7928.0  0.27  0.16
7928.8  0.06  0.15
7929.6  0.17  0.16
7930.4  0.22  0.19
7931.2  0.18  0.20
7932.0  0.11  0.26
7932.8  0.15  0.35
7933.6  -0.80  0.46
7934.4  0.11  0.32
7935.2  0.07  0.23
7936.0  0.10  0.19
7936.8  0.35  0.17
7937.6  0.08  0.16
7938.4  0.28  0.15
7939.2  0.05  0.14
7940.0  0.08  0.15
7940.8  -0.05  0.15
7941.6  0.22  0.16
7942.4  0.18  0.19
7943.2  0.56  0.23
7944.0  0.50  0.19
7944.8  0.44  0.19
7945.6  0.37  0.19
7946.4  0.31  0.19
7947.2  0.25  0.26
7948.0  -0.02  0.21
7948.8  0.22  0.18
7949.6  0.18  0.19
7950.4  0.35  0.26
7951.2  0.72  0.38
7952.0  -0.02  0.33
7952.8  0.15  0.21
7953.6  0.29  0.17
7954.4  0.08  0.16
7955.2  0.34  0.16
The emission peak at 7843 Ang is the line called H-gamma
